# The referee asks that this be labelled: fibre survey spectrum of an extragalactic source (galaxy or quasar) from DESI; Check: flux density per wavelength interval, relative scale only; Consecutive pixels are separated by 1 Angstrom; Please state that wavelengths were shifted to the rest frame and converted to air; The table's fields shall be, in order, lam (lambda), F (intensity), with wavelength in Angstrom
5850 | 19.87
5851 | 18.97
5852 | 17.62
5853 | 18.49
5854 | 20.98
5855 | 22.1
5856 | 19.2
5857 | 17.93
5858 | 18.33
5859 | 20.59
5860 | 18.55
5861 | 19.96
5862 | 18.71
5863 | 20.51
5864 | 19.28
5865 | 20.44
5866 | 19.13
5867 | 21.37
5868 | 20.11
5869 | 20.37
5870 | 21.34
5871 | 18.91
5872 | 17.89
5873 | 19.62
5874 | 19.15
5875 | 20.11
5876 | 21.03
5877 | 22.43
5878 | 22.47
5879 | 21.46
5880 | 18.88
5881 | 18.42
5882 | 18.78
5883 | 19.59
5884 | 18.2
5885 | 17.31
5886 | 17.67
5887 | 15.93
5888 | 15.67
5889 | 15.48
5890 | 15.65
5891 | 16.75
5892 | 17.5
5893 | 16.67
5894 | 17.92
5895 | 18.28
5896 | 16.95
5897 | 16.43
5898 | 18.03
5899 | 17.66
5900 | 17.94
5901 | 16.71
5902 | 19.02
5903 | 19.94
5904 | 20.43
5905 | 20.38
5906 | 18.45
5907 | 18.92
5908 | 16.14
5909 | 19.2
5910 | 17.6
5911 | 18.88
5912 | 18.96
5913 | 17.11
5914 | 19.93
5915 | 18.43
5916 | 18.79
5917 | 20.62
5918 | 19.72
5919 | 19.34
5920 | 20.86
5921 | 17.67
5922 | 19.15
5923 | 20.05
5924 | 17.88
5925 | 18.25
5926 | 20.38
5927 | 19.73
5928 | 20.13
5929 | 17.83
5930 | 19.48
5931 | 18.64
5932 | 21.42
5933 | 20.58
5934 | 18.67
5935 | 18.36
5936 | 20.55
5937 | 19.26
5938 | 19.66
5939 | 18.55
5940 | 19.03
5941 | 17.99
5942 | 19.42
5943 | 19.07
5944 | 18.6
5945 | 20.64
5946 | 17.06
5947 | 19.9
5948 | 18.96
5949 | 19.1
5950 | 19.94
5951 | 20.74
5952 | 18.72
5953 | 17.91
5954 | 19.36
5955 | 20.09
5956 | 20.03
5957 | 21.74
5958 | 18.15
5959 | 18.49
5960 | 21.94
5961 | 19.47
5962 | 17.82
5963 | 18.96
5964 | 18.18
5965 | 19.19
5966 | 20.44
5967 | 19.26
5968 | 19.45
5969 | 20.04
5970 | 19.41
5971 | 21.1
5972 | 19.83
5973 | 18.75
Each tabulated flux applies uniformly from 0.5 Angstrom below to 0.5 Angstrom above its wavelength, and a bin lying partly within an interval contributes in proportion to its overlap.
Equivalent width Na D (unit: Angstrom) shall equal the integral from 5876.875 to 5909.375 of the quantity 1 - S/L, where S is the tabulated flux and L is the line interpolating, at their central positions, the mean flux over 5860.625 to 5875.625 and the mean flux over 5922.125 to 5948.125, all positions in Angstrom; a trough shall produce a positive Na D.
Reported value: 2.36 Angstrom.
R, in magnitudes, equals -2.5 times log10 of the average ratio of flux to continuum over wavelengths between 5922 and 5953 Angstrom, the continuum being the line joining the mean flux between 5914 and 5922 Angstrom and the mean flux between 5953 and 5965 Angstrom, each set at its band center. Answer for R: 0.01 mag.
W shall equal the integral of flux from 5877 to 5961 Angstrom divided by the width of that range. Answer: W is 18.8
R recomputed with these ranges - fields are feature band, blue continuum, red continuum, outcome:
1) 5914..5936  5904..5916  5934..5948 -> -0.030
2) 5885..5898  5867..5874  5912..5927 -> 0.162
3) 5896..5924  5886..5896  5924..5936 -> -0.041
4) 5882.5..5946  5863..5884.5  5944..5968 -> 0.063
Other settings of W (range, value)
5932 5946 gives 19.3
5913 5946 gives 19.3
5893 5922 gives 18.6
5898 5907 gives 18.8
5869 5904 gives 18.5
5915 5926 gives 19.2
